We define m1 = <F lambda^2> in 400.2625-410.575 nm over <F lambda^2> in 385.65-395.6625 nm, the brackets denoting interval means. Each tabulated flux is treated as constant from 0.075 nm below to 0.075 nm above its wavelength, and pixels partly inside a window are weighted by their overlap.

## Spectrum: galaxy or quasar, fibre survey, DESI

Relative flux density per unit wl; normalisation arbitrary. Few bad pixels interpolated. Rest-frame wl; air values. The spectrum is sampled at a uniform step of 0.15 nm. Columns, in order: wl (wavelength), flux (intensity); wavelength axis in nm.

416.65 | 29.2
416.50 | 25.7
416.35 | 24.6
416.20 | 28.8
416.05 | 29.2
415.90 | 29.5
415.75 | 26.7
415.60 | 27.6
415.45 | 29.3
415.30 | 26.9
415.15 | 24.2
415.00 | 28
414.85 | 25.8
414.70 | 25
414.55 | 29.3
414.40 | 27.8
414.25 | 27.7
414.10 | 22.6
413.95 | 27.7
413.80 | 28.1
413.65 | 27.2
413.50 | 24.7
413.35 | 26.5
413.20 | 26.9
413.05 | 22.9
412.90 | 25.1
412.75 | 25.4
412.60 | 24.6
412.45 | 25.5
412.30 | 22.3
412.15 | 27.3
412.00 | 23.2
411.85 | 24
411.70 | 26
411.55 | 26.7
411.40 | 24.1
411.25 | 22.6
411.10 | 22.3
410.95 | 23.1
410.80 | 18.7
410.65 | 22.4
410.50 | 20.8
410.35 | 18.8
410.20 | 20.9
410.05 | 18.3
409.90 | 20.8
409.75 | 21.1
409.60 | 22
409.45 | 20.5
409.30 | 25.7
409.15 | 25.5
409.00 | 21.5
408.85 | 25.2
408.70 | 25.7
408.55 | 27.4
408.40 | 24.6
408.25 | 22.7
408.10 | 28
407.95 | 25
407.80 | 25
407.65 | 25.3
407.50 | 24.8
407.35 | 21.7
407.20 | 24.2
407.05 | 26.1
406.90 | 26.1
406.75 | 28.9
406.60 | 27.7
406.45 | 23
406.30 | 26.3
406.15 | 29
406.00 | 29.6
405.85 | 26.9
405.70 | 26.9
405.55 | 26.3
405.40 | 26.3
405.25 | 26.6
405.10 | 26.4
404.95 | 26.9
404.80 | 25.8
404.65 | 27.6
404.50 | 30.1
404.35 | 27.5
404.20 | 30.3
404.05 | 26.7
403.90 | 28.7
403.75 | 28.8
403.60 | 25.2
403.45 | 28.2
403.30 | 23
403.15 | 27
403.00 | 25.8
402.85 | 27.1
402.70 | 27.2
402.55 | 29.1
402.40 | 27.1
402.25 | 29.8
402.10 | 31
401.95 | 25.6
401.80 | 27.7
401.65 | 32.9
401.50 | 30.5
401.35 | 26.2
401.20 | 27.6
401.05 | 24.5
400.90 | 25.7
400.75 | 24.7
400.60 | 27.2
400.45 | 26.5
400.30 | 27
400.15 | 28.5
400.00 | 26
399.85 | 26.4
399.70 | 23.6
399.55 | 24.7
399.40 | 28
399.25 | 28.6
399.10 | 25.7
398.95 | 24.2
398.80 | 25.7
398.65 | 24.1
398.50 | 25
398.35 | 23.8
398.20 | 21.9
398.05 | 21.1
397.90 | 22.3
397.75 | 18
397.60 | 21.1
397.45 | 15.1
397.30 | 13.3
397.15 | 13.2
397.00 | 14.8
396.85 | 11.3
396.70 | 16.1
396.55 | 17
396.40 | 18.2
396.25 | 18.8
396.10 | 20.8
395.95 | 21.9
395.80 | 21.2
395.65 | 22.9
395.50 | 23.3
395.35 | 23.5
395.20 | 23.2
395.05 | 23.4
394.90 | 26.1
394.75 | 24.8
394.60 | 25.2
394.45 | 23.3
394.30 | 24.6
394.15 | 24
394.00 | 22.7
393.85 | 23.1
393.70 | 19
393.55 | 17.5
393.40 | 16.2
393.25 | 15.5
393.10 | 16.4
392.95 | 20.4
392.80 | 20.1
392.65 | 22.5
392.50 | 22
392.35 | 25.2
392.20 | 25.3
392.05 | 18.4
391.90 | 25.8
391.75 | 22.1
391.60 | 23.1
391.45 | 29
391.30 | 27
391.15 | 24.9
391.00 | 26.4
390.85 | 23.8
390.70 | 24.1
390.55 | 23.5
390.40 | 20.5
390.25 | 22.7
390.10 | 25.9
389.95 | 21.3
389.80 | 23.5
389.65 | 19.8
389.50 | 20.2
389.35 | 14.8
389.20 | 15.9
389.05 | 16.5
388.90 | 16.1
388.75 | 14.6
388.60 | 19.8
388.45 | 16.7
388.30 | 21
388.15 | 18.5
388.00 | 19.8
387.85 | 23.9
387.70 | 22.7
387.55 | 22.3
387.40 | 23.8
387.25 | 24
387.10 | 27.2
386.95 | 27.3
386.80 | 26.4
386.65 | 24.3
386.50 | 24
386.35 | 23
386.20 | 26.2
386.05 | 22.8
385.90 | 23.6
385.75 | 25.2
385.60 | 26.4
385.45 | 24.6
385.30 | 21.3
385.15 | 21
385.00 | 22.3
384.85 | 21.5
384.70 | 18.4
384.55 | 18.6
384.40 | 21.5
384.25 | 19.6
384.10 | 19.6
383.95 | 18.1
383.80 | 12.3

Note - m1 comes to 1.3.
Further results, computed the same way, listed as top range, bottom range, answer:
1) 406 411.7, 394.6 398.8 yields 1.25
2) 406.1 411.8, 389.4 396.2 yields 1.15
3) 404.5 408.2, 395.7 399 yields 1.41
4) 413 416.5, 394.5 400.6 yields 1.31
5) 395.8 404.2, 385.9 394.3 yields 1.16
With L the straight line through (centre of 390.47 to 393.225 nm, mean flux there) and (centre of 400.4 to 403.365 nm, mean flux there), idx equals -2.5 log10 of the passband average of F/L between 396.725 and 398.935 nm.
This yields 0.31 mag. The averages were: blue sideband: 23.2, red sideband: 27.3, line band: 19.4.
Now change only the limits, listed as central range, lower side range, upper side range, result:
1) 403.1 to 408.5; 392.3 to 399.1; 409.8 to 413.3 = -0.187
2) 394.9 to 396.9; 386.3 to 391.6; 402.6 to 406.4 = 0.190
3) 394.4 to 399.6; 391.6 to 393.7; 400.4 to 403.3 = 0.113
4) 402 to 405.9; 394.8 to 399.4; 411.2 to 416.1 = -0.186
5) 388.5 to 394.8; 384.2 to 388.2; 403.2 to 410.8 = 0.097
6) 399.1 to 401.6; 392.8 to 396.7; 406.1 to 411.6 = -0.196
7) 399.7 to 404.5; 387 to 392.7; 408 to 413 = -0.197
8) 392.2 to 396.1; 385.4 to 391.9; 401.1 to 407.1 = 0.111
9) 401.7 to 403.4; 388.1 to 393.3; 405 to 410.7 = -0.164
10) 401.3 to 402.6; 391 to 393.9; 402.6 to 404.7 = -0.093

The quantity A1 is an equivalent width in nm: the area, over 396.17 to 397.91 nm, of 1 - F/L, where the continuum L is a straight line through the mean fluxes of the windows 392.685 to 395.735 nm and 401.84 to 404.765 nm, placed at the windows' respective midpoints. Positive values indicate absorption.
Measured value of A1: 0.531 nm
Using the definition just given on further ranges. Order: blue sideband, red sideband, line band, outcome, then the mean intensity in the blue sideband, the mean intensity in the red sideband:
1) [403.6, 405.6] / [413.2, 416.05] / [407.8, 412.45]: 0.666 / 27.5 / 27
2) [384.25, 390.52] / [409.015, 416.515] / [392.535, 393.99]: 0.207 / 21.7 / 24.8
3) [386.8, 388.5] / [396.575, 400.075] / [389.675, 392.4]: -0.199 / 22.7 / 21.4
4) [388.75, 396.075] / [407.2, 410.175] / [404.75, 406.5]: -0.252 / 22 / 23.7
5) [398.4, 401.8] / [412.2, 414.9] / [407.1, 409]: 0.093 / 26.5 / 25.9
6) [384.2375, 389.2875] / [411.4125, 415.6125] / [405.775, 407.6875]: -0.095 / 21.8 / 26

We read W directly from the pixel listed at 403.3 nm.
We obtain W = 23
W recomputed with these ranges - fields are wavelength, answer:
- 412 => 23.2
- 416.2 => 28.8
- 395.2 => 23.2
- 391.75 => 22.1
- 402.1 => 31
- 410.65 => 22.4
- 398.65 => 24.1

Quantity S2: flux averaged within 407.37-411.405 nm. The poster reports 23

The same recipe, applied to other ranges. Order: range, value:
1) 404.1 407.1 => 27.2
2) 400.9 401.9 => 28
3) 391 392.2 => 24.5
